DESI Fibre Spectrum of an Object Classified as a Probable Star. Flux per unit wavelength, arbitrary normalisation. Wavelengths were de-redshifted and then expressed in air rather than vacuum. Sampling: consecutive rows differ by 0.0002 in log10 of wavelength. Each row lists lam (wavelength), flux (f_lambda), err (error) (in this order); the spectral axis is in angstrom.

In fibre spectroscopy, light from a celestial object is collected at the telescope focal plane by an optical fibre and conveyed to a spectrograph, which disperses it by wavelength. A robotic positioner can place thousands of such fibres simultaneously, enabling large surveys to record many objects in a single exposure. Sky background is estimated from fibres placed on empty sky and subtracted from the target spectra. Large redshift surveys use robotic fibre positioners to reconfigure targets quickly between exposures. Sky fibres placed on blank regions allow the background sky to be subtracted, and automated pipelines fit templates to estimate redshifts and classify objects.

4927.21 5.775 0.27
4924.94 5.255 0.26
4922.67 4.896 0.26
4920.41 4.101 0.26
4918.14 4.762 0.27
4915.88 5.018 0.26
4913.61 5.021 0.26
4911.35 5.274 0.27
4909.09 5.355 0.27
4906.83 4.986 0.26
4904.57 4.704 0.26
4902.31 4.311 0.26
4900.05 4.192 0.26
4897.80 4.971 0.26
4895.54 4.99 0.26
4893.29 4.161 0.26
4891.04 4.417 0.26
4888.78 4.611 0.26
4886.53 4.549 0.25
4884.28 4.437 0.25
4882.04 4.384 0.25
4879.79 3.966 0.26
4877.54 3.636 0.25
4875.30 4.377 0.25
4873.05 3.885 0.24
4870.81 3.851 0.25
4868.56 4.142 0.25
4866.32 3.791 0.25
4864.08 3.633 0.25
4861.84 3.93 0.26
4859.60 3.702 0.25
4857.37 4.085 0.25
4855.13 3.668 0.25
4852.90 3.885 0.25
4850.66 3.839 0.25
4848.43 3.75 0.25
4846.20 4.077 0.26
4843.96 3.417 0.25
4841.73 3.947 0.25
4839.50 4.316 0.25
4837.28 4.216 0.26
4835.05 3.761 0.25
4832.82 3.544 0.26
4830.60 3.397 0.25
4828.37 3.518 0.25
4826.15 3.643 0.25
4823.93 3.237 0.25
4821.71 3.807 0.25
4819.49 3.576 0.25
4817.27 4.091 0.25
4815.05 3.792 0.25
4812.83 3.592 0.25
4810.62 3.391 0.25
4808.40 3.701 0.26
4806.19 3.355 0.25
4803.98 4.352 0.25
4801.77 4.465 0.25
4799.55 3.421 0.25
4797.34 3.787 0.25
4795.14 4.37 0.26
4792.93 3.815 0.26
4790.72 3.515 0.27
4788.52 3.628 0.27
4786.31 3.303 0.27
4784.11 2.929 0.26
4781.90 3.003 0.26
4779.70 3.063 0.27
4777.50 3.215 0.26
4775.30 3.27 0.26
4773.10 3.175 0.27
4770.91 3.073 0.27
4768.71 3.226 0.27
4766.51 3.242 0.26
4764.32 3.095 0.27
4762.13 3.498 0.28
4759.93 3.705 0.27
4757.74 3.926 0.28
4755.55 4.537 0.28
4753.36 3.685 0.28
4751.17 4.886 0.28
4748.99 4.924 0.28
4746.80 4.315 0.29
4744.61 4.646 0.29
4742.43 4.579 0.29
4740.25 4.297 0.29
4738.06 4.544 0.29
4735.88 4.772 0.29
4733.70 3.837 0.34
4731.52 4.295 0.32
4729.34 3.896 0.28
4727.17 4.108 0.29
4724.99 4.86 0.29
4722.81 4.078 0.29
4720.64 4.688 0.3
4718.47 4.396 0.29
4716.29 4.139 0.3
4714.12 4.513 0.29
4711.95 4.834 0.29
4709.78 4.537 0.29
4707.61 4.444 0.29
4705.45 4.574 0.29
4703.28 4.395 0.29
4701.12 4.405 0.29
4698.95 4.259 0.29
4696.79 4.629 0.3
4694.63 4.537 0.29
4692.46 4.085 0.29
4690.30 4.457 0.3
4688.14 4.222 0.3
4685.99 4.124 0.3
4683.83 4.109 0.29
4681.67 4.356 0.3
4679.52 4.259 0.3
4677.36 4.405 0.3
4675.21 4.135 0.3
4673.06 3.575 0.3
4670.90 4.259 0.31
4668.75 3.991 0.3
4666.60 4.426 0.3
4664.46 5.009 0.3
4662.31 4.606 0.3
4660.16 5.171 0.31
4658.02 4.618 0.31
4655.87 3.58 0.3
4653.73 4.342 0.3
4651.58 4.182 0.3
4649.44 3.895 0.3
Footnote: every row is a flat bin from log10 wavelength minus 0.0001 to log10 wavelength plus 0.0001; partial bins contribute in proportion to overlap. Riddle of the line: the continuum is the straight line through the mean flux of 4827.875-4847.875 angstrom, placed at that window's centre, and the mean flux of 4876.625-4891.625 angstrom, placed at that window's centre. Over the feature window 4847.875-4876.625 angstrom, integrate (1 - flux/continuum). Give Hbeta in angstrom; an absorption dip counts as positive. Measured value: 1.2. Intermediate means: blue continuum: 3.81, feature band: 3.89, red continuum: 4.29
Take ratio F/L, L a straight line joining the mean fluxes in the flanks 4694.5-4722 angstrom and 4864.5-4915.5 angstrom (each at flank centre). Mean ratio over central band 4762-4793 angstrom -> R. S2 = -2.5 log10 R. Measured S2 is 0.35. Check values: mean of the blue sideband 4.48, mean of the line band 3.25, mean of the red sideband 4.45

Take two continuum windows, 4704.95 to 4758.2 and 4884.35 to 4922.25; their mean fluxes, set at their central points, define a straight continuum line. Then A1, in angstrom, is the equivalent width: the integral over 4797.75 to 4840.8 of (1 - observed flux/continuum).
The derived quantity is 7.7 angstrom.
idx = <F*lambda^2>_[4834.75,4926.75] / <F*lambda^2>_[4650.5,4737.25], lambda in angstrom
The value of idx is 1.07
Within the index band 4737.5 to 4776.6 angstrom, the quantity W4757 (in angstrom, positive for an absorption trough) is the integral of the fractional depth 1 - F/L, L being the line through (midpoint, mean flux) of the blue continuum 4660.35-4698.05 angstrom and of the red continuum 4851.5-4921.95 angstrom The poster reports 3.8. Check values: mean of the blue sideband 4.32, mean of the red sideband 4.35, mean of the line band 3.91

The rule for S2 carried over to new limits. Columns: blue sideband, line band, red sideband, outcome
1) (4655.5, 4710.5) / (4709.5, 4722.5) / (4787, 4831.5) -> -0.07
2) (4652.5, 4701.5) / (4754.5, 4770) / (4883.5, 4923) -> 0.24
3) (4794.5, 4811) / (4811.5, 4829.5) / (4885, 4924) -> 0.10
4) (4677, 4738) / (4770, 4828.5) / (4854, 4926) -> 0.23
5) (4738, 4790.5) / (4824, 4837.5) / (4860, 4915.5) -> 0.13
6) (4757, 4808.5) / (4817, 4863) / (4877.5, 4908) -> 0.07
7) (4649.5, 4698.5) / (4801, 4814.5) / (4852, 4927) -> 0.15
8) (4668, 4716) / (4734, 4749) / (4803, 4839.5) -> -0.11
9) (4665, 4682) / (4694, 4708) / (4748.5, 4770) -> -0.10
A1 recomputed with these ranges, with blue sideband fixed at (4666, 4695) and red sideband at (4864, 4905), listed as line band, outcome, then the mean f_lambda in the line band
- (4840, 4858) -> 1.8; 3.84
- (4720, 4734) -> -0.2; 4.26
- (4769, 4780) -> 2.8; 3.17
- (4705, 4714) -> -0.8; 4.59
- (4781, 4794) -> 2.7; 3.37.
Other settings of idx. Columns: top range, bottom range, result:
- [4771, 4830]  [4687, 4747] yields 0.84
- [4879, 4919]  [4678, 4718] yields 1.16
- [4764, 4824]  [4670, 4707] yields 0.86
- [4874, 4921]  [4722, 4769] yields 1.18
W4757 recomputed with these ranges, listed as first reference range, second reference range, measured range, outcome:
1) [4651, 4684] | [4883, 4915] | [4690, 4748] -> -0.06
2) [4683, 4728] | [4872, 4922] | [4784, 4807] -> 3.67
